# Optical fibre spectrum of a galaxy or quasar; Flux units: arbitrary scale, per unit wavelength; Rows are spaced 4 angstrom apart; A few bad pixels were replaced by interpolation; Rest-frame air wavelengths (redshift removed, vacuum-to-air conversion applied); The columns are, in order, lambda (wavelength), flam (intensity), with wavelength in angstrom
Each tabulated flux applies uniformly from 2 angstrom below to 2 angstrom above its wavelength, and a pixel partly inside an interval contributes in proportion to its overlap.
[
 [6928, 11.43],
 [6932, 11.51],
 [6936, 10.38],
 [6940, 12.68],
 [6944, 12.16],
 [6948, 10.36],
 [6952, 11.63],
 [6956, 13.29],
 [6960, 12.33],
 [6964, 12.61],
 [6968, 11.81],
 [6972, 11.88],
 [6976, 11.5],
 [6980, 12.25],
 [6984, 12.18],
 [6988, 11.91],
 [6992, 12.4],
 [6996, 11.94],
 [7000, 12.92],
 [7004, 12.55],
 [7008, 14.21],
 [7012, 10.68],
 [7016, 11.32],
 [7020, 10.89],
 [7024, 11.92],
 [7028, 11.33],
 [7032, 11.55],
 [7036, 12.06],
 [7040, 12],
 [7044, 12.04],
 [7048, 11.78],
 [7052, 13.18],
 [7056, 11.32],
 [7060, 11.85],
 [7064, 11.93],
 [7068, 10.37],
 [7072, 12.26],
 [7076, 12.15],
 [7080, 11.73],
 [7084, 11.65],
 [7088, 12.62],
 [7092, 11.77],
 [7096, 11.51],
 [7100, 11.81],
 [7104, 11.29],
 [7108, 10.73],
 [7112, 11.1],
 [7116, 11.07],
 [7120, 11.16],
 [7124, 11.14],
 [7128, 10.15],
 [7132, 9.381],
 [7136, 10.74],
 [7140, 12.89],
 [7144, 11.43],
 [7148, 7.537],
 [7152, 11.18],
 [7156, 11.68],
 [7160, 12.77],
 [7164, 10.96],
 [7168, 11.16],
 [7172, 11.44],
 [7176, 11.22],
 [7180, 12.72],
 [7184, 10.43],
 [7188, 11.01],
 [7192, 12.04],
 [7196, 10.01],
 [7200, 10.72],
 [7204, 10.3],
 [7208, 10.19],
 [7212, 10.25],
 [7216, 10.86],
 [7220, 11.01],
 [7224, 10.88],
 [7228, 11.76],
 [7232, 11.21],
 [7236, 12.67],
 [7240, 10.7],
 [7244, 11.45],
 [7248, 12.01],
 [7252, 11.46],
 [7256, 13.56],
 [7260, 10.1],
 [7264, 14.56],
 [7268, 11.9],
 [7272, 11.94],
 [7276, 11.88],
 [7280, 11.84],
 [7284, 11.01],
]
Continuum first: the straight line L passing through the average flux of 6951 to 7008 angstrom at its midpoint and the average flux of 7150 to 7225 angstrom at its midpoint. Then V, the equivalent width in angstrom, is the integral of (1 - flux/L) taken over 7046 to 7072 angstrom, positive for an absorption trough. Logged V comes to 0.2 angstrom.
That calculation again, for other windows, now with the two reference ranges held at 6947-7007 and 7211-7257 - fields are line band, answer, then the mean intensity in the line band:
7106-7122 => 1.1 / 11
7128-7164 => 2.5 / 10.9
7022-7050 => 0.5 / 11.8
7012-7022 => 0.9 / 11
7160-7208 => 2.0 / 11.1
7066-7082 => 0.4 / 11.6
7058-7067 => 0.2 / 11.7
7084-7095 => -0.2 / 12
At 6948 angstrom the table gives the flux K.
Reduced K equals 10.36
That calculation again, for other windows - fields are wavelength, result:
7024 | 11.92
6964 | 12.61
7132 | 9.381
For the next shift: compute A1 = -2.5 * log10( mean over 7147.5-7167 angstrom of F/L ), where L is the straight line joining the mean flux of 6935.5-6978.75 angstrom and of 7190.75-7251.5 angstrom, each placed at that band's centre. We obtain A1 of 0.02 mag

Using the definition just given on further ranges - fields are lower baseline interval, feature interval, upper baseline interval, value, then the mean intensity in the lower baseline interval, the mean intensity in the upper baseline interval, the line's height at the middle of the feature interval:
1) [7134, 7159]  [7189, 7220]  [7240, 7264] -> 0.08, 11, 11.9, 11.5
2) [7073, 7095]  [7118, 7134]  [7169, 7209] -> 0.11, 12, 11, 11.6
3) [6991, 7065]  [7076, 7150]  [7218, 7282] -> 0.08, 12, 11.8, 11.9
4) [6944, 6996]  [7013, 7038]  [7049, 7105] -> 0.04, 12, 11.8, 11.9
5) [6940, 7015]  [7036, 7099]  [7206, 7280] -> 0.01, 12.1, 11.6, 12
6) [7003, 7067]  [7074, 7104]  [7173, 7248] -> -0.02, 11.9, 11.1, 11.6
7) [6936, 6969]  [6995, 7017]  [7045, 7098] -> -0.03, 12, 11.9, 11.9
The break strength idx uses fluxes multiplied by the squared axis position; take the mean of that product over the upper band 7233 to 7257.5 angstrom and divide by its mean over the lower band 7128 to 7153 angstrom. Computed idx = 1.17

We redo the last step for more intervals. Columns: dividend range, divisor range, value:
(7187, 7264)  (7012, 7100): 1.01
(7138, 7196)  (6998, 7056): 0.98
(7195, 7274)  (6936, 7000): 1.02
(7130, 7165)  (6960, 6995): 0.95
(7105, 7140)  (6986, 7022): 0.93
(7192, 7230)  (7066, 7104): 0.95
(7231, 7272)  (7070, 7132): 1.10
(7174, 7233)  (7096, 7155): 1.03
